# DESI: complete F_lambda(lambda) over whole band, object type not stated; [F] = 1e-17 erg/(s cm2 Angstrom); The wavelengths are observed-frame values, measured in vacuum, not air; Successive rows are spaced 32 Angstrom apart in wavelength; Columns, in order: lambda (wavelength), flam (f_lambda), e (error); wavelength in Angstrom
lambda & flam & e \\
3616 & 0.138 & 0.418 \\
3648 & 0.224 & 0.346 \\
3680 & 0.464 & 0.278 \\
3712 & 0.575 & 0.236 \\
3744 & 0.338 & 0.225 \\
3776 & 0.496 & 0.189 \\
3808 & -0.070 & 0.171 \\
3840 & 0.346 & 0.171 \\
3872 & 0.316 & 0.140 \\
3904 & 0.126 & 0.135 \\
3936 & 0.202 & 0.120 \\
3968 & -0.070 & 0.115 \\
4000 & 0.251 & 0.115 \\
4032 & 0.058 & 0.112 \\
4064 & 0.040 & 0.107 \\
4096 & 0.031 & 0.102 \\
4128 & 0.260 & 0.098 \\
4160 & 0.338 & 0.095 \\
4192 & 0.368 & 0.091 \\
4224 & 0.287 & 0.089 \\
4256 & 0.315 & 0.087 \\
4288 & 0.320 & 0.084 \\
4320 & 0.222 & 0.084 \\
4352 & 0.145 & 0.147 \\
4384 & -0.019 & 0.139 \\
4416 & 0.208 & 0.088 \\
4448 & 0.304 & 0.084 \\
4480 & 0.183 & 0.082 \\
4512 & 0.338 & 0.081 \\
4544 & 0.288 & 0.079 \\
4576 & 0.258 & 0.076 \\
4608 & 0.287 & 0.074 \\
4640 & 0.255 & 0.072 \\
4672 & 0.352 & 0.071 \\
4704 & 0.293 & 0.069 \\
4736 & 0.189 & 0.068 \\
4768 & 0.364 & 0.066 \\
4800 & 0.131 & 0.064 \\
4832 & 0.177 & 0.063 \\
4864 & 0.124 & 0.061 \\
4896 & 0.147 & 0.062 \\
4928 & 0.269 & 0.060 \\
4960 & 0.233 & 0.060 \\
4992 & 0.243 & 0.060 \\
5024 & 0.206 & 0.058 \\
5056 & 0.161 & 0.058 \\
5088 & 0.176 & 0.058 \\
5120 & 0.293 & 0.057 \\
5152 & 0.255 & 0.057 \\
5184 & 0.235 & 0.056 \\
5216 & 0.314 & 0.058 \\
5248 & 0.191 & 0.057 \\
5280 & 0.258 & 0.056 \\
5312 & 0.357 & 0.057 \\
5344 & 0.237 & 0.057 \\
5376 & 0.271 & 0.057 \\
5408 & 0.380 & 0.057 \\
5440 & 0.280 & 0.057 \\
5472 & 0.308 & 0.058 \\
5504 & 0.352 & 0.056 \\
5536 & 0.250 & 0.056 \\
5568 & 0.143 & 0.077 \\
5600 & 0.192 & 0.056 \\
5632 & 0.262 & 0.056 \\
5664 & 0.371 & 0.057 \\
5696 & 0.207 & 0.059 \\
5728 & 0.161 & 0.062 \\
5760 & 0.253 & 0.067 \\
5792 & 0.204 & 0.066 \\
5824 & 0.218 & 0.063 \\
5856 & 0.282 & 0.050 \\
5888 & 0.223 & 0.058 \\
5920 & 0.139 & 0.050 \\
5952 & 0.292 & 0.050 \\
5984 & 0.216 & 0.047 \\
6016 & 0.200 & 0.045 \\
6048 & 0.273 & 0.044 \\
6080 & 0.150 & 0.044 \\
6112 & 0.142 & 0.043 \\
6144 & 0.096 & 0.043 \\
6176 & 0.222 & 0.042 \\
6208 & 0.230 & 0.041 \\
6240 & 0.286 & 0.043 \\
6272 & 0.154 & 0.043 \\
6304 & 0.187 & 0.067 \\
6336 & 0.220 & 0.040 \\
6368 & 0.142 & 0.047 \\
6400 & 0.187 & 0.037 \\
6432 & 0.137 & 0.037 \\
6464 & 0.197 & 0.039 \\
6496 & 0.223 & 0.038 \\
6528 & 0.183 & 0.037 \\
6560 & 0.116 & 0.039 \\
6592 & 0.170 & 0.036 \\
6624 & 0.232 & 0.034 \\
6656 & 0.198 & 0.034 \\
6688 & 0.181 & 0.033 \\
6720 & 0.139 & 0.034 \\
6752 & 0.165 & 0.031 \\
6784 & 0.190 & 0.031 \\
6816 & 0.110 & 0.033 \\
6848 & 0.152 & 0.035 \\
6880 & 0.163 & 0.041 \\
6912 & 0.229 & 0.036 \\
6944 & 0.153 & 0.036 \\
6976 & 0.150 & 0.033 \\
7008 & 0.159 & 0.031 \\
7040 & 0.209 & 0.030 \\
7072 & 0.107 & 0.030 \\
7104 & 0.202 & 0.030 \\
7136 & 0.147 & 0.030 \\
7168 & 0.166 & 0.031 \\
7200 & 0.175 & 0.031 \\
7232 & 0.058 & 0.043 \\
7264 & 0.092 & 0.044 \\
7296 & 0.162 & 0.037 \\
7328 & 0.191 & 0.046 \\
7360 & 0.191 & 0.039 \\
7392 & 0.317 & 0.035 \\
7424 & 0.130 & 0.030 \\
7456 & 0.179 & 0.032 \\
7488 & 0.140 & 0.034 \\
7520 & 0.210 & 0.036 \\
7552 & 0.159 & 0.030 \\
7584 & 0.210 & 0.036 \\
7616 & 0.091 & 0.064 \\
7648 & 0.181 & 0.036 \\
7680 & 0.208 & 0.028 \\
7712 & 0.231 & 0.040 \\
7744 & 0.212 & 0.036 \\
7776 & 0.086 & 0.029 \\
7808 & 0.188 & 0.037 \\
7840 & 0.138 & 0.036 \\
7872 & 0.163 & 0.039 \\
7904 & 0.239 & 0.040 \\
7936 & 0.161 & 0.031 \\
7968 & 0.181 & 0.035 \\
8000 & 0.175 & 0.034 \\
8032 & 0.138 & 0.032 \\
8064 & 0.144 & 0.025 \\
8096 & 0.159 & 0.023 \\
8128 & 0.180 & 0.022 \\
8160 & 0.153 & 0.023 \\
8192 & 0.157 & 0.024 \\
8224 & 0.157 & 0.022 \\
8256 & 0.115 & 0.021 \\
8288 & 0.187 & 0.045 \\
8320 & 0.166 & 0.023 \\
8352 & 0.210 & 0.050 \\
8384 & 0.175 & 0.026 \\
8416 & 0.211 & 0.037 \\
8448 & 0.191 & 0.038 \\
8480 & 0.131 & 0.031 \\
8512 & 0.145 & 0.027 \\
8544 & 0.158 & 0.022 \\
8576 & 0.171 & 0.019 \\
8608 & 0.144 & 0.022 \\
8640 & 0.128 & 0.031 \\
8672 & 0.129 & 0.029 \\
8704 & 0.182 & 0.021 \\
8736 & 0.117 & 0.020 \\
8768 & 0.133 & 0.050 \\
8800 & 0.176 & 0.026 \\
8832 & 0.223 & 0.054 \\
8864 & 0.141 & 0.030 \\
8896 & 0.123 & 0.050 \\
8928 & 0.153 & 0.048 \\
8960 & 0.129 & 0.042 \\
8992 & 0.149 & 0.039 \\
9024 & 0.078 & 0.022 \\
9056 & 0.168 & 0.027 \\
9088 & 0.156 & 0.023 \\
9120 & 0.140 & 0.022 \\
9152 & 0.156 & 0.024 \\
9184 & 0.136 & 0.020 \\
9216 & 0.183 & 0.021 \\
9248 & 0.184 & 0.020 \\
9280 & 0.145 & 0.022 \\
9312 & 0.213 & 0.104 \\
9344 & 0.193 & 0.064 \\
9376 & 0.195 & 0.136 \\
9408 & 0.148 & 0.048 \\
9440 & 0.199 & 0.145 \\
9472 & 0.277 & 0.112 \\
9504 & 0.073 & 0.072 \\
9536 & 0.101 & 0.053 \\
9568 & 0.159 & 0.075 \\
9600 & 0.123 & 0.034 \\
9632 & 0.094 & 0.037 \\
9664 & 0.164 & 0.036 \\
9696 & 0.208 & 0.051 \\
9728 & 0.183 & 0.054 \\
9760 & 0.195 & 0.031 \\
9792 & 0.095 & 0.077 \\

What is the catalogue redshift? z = 0.128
